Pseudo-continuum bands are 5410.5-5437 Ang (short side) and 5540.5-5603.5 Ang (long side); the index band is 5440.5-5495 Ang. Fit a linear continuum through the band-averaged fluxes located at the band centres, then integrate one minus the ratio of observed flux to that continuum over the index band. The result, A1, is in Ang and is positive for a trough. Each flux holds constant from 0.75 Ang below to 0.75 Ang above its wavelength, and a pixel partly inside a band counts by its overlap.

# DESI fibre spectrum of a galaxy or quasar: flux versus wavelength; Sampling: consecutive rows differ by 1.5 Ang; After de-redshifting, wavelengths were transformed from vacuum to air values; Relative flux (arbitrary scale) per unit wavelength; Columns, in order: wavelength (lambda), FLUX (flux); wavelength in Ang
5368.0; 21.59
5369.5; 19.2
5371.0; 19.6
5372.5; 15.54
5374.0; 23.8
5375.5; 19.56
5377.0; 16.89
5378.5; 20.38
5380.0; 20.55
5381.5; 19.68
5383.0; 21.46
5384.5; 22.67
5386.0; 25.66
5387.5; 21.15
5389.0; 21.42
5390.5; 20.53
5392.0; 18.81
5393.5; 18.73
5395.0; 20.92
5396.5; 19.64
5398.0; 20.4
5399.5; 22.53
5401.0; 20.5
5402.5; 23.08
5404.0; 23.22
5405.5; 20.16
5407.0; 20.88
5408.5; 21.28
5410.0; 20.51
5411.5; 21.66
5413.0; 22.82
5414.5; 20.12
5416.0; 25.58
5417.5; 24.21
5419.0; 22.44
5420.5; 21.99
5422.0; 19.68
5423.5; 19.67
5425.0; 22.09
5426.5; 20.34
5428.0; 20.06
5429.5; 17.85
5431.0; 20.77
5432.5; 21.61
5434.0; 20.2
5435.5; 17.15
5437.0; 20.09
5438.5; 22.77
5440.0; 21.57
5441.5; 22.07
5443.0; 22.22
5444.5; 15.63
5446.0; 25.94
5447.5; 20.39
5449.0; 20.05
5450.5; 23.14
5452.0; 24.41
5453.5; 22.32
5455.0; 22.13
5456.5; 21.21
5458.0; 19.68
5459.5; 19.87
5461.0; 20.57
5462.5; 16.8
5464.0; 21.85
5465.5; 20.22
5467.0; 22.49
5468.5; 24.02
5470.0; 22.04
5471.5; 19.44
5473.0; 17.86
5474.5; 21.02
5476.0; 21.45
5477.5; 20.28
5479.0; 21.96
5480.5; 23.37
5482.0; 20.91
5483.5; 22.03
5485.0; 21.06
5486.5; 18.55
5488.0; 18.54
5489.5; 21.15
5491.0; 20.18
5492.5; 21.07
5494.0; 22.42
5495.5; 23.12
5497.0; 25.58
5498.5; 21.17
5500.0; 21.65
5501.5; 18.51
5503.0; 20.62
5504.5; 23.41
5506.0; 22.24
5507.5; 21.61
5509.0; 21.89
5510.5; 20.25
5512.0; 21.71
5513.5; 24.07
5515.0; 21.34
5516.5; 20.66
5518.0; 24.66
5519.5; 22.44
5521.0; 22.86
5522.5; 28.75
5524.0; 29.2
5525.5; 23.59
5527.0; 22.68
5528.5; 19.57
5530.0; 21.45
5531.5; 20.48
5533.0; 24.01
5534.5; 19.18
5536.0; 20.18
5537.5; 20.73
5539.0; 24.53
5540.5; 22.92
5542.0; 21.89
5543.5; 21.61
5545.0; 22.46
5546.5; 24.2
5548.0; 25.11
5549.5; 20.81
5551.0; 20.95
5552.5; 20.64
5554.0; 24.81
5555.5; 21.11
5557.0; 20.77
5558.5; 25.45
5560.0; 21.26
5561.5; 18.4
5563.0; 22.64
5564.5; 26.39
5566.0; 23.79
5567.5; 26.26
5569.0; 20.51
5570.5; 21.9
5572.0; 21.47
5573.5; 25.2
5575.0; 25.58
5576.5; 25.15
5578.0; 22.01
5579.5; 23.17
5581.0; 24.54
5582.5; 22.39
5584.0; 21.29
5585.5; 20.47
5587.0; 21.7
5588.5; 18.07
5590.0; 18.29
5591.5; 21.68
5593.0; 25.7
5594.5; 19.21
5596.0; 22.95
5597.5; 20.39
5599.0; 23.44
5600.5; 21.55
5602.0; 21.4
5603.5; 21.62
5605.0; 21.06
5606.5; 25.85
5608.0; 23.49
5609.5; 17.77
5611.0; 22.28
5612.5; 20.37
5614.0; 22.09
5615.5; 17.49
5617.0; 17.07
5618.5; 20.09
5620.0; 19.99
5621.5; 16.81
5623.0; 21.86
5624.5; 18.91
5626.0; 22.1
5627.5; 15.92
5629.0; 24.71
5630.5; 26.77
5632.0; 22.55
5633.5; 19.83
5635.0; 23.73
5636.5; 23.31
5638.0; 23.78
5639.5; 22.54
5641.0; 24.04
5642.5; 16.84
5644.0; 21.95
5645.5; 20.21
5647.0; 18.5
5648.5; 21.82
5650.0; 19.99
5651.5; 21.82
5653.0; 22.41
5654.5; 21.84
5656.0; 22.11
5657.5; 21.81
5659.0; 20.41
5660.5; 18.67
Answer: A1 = 0.9 Ang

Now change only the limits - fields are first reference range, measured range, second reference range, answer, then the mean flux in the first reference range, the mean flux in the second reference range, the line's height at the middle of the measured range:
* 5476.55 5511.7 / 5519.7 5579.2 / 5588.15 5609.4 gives -3.5 Ang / 21.4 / 21.7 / 21.6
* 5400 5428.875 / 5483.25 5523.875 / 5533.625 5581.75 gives 0.5 Ang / 21.6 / 22.7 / 22.3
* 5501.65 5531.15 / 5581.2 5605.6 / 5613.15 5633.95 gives -0.4 Ang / 22.7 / 20.5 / 21.1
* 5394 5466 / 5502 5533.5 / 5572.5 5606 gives -1.5 Ang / 21.1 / 22.2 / 21.7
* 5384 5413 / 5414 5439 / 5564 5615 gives 0.5 Ang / 21.3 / 22.3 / 21.4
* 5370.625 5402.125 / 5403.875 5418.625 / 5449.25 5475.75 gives -0.9 Ang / 20.5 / 21.1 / 20.7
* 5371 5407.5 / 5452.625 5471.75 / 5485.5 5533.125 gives 0.5 Ang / 20.7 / 22.1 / 21.6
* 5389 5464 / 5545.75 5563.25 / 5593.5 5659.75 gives -0.8 Ang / 21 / 21.3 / 21.2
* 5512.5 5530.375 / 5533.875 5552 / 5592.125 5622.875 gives 0.6 Ang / 23.5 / 21.1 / 22.9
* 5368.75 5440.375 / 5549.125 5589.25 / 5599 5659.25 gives -2.5 Ang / 20.9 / 21.3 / 21.1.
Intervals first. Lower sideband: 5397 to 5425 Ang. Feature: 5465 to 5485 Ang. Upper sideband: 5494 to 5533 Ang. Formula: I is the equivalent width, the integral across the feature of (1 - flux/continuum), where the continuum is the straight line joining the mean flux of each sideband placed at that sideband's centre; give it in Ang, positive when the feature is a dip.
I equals 0.8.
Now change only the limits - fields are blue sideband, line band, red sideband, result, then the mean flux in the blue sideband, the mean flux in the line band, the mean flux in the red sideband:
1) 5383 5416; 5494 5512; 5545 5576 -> 0.4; 21.4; 21.8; 22.9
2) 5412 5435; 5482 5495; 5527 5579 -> 0.7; 21.3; 20.7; 22.5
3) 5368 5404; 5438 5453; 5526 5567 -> -0.4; 20.6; 21.8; 22.2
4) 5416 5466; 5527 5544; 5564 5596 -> 0.4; 21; 21.6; 22.6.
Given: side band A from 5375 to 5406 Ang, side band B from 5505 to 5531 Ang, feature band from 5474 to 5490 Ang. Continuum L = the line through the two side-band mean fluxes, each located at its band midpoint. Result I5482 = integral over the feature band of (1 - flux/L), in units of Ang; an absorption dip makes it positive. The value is 1.0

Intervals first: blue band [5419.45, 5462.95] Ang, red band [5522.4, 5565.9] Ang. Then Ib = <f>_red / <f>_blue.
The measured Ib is 1.1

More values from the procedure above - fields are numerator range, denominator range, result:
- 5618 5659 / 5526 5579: 0.95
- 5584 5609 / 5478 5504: 1.02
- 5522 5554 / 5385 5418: 1.05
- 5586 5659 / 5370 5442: 1.02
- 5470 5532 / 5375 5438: 1.04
